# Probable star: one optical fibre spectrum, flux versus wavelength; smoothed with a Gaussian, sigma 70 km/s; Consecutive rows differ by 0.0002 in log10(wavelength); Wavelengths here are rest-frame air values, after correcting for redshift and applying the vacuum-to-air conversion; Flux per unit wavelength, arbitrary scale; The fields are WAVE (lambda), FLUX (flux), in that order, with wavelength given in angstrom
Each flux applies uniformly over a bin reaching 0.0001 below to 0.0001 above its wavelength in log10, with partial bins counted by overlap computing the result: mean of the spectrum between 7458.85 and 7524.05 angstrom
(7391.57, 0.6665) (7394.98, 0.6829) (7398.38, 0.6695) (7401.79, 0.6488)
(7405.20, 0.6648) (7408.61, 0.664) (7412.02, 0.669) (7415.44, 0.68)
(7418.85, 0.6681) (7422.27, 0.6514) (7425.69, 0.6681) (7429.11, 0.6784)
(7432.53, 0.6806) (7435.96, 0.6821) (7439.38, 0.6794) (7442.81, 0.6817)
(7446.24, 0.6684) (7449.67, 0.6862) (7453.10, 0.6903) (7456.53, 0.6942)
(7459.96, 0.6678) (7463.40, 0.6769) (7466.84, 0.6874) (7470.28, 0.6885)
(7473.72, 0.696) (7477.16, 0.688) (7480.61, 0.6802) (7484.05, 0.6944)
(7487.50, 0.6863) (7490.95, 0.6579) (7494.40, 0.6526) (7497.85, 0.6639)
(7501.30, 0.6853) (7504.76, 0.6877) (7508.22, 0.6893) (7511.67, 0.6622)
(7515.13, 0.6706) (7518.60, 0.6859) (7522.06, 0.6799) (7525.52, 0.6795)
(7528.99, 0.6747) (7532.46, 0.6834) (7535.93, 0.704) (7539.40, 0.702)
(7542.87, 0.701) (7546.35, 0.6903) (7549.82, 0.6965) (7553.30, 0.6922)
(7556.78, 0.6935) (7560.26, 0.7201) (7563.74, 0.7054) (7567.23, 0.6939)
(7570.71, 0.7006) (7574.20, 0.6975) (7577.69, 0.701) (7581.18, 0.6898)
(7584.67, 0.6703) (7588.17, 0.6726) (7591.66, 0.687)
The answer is 0.679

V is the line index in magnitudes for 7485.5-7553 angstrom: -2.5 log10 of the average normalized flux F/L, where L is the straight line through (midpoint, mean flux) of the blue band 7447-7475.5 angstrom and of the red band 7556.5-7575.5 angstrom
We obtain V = 0.02 mag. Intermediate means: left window 0.685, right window 0.703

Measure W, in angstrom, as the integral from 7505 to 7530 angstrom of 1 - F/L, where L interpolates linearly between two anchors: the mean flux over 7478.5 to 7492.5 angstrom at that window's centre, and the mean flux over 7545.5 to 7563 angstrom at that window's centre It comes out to 0.4 angstrom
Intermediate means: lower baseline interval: 0.68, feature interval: 0.678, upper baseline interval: 0.7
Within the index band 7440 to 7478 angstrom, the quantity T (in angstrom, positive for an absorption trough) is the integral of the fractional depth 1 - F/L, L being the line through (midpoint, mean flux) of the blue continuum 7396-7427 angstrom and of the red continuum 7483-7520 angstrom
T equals -0.7 angstrom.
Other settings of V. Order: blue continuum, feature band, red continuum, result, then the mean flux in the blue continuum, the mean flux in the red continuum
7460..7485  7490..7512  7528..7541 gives 0.026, 0.686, 0.692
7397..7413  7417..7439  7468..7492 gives -0.004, 0.663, 0.685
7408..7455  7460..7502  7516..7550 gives 0.004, 0.675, 0.689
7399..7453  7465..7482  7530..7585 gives -0.011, 0.672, 0.697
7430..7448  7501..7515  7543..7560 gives 0.015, 0.678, 0.696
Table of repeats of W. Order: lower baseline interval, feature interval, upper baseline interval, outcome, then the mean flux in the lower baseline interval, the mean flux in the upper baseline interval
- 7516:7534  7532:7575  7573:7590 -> -1.01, 0.68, 0.686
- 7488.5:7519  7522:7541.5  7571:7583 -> -0.19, 0.673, 0.696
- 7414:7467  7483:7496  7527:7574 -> 0.27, 0.677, 0.697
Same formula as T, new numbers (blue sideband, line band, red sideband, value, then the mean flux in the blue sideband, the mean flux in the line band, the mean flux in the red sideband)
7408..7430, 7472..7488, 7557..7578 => -0.2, 0.668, 0.689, 0.702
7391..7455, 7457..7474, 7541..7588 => -0.1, 0.673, 0.683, 0.695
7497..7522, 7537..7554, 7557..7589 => -0.2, 0.678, 0.697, 0.695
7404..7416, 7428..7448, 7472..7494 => -0.1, 0.669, 0.678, 0.682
